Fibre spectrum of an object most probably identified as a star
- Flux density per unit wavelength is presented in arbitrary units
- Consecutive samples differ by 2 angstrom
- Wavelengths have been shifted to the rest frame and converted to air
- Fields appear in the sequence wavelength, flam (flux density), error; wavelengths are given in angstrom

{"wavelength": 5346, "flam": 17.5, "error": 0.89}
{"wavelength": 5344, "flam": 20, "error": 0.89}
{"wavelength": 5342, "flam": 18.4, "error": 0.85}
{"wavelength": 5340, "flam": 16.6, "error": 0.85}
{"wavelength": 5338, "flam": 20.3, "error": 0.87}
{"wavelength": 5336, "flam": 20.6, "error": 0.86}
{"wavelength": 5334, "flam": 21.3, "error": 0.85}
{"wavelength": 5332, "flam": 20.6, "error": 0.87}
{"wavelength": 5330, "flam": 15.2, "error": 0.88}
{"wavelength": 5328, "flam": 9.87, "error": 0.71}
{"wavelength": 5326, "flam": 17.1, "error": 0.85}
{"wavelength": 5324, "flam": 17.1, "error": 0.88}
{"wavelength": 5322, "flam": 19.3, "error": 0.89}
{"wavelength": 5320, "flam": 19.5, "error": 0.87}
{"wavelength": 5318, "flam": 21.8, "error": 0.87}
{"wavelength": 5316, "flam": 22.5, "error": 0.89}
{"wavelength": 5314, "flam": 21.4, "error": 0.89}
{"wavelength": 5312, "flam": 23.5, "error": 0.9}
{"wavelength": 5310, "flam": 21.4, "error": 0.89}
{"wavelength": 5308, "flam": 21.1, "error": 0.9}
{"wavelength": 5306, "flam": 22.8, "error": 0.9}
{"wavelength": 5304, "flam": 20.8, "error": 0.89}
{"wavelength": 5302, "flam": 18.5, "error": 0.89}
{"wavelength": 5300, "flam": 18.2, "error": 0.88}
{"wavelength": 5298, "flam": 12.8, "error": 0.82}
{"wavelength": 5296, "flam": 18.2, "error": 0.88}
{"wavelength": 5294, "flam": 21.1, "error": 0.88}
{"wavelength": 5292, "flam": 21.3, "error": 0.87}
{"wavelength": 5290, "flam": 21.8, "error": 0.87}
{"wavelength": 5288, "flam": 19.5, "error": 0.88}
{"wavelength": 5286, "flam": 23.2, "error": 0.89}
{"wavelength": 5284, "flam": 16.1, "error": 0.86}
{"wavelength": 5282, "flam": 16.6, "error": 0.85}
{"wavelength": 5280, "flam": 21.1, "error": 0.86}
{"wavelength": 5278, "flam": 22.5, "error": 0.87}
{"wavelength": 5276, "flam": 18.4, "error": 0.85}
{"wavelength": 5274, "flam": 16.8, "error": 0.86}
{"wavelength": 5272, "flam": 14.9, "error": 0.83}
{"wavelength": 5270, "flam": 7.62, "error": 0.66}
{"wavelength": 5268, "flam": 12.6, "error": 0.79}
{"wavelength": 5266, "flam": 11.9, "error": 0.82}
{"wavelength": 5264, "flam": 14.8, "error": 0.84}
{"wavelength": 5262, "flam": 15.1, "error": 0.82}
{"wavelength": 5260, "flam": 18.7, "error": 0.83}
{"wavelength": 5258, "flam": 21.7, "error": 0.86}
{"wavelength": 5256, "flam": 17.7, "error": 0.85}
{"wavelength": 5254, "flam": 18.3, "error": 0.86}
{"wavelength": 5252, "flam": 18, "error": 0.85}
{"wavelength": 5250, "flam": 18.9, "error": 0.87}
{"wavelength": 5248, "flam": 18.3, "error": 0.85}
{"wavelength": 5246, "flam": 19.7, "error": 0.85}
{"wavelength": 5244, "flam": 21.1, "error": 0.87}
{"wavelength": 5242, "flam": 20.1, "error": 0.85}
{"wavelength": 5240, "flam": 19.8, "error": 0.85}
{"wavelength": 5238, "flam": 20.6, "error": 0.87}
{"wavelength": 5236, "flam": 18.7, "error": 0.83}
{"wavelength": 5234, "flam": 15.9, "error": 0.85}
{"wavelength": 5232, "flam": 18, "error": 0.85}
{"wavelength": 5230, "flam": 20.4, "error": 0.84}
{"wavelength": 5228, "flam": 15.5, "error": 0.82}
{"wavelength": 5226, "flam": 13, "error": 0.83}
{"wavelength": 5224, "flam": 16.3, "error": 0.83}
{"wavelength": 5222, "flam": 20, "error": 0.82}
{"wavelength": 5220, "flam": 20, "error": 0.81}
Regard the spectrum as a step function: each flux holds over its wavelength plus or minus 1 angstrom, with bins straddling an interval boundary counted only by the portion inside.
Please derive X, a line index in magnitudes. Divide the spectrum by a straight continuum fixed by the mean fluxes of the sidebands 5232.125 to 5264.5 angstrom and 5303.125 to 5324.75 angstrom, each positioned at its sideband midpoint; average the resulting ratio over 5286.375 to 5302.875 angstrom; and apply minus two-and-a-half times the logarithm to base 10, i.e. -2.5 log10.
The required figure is 0.07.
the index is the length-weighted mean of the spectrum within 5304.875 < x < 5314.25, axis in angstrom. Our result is 22.1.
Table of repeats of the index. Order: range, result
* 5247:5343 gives 18.5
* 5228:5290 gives 17.9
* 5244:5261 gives 19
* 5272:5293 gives 19.5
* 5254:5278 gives 15.9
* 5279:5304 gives 19.1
